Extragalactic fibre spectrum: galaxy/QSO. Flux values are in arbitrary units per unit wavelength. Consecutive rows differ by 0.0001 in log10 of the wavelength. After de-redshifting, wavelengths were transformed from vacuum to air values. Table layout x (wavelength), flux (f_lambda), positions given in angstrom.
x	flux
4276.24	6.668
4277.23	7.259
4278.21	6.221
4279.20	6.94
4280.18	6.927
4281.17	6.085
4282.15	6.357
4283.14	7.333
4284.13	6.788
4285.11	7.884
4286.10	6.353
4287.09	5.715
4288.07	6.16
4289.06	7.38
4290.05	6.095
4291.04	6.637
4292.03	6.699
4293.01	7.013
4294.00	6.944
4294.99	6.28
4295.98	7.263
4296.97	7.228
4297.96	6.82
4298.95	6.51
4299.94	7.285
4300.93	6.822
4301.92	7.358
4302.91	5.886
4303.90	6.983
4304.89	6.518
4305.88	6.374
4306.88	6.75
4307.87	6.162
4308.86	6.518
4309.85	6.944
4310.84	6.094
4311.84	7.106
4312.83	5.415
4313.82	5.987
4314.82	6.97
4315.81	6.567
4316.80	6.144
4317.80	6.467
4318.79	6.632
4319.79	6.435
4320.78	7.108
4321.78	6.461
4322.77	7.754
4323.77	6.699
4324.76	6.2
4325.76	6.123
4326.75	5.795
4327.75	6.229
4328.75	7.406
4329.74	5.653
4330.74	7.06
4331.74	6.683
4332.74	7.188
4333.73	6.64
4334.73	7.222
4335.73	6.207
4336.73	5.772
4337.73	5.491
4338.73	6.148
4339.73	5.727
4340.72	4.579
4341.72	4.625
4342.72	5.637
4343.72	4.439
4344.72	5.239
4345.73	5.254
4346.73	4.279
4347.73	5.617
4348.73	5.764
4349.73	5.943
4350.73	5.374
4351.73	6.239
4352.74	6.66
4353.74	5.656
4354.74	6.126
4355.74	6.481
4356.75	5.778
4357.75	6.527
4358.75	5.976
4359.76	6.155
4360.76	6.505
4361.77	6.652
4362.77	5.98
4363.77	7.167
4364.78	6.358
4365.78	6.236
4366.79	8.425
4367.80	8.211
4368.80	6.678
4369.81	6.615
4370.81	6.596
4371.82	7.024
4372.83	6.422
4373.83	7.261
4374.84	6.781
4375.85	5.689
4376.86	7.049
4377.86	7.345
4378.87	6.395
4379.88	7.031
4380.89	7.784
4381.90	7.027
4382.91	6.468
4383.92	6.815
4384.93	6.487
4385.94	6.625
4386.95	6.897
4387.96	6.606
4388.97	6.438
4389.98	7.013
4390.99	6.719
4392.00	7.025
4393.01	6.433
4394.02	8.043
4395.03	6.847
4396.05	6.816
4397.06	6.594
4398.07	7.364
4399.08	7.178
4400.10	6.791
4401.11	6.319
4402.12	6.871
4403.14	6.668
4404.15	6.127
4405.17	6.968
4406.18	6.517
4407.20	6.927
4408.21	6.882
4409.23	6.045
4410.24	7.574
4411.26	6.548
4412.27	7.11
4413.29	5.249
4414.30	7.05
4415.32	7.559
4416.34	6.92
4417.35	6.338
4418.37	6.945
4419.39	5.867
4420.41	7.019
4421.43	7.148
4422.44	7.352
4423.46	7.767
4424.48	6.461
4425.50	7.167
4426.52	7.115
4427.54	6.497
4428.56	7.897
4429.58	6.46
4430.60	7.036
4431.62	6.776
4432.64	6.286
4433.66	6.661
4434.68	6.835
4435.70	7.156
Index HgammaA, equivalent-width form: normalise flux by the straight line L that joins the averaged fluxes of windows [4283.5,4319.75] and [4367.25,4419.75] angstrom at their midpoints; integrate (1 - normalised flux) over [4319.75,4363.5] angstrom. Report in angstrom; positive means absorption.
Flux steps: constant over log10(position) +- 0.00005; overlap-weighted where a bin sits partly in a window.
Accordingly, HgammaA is 4.1 angstrom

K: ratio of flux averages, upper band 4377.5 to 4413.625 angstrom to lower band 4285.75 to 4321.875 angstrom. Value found 1.0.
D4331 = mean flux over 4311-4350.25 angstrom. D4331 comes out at 6.12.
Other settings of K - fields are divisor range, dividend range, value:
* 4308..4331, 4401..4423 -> 1.04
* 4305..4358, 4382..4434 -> 1.11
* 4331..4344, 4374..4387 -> 1.15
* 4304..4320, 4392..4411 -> 1.06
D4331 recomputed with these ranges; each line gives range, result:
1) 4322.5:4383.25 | 6.32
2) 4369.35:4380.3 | 6.75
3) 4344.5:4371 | 6.25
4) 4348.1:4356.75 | 6.01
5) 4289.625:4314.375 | 6.63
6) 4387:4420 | 6.76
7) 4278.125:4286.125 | 6.82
